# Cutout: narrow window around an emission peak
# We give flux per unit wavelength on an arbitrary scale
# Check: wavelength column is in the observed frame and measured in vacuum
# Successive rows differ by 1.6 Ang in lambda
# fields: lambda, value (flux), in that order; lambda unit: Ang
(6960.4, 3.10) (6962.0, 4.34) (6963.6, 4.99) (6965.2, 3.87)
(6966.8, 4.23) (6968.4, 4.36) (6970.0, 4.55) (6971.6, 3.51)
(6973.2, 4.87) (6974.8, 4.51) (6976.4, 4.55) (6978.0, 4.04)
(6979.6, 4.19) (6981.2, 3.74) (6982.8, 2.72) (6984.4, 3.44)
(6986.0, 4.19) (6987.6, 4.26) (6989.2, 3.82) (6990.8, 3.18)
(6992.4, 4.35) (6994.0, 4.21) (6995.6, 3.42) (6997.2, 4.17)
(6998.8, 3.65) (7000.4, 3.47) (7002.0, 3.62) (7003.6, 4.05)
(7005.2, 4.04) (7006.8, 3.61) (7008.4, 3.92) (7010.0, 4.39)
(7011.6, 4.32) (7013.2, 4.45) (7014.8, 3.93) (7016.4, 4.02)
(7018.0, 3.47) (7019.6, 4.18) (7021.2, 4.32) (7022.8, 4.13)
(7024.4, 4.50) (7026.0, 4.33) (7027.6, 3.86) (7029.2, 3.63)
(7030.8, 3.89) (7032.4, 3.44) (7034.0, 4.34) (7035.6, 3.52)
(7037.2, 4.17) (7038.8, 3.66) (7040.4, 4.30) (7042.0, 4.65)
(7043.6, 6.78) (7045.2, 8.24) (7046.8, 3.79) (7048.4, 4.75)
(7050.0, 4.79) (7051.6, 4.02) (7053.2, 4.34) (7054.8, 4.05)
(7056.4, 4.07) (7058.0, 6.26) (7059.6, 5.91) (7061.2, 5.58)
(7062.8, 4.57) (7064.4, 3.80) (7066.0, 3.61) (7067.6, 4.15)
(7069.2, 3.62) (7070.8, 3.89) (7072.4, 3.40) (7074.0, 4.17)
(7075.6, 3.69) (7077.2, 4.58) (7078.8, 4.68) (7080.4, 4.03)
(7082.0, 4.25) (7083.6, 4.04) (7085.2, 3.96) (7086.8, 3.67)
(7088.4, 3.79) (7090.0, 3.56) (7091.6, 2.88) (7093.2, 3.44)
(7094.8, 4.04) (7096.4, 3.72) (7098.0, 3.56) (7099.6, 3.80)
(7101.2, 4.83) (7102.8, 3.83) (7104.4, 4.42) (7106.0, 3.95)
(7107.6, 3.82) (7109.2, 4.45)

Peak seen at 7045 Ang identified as [S II]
